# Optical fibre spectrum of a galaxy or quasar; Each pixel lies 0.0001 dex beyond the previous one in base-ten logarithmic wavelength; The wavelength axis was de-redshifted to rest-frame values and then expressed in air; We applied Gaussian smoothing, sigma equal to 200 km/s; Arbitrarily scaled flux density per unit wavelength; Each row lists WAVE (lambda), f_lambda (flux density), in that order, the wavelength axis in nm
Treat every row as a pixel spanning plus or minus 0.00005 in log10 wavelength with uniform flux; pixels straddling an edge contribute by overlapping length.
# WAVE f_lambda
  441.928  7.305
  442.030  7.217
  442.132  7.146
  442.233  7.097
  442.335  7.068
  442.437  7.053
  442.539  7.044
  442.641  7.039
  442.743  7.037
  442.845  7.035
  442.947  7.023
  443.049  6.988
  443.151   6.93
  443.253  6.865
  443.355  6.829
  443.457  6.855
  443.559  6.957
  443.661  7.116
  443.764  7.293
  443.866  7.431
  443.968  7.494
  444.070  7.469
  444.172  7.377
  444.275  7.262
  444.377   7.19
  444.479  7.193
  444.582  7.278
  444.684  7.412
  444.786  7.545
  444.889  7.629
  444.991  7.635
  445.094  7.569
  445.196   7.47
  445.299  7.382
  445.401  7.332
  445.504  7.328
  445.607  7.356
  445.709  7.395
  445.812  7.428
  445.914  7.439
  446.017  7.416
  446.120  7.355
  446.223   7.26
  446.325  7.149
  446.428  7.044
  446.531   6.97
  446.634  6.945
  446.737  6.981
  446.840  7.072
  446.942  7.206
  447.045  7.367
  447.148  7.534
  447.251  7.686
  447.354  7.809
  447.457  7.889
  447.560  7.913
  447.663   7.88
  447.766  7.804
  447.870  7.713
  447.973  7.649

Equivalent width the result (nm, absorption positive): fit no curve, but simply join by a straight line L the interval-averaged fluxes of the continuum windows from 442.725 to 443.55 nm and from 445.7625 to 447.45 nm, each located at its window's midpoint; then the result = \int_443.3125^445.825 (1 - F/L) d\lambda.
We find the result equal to -0.08 nm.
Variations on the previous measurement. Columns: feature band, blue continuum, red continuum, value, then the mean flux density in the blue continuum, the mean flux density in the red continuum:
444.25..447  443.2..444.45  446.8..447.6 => 0.030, 7.18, 7.57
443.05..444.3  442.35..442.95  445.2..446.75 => -0.007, 7.04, 7.26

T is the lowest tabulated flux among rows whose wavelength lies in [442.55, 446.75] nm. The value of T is 6.829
